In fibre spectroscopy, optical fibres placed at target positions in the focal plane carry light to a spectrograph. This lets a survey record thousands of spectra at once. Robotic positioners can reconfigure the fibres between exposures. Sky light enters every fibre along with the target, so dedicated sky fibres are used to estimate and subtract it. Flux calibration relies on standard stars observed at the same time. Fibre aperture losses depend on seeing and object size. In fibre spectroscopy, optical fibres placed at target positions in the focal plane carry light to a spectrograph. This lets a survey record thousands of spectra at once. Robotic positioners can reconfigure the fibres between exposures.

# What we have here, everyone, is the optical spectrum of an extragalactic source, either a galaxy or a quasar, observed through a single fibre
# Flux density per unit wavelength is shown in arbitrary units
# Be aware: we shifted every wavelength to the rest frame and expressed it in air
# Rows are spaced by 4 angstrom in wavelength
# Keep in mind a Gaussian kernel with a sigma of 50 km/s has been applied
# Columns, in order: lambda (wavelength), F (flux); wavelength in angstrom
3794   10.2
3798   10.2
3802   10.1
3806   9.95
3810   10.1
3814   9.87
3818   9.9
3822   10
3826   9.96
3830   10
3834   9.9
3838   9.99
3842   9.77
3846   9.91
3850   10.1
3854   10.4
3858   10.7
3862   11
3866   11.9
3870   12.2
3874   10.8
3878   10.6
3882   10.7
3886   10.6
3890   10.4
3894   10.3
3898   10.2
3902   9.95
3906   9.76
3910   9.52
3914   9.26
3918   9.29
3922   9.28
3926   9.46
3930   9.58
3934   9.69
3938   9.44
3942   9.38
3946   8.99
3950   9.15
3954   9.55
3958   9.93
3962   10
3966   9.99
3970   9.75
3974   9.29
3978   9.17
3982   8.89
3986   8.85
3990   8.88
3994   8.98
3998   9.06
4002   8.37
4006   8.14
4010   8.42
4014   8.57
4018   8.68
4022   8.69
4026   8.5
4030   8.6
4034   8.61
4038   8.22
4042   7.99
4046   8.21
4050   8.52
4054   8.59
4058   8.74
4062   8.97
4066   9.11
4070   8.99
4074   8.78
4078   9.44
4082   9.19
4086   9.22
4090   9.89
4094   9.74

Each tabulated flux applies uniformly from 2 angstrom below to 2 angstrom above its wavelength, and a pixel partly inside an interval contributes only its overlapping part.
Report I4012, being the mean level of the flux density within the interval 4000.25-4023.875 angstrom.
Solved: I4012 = 8.48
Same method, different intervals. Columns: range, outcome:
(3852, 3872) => 11.2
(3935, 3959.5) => 9.41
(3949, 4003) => 9.29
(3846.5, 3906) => 10.7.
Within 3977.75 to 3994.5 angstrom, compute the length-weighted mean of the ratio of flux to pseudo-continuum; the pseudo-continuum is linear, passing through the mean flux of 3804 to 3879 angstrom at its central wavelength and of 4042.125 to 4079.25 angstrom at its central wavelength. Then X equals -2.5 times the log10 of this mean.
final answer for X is 0.05 mag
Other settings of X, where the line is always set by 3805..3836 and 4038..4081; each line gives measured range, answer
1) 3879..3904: -0.084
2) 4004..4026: 0.056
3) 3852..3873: -0.153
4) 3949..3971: -0.059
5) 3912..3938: -0.001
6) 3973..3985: 0.007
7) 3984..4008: 0.041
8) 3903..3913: -0.014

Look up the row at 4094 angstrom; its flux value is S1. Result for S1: 9.74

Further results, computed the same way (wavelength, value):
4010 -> 8.42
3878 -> 10.6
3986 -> 8.85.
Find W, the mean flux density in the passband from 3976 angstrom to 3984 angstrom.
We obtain 9.03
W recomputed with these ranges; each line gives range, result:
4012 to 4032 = 8.61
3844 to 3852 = 10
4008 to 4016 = 8.5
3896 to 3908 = 9.97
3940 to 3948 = 9.19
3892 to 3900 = 10.2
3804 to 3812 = 10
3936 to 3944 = 9.41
